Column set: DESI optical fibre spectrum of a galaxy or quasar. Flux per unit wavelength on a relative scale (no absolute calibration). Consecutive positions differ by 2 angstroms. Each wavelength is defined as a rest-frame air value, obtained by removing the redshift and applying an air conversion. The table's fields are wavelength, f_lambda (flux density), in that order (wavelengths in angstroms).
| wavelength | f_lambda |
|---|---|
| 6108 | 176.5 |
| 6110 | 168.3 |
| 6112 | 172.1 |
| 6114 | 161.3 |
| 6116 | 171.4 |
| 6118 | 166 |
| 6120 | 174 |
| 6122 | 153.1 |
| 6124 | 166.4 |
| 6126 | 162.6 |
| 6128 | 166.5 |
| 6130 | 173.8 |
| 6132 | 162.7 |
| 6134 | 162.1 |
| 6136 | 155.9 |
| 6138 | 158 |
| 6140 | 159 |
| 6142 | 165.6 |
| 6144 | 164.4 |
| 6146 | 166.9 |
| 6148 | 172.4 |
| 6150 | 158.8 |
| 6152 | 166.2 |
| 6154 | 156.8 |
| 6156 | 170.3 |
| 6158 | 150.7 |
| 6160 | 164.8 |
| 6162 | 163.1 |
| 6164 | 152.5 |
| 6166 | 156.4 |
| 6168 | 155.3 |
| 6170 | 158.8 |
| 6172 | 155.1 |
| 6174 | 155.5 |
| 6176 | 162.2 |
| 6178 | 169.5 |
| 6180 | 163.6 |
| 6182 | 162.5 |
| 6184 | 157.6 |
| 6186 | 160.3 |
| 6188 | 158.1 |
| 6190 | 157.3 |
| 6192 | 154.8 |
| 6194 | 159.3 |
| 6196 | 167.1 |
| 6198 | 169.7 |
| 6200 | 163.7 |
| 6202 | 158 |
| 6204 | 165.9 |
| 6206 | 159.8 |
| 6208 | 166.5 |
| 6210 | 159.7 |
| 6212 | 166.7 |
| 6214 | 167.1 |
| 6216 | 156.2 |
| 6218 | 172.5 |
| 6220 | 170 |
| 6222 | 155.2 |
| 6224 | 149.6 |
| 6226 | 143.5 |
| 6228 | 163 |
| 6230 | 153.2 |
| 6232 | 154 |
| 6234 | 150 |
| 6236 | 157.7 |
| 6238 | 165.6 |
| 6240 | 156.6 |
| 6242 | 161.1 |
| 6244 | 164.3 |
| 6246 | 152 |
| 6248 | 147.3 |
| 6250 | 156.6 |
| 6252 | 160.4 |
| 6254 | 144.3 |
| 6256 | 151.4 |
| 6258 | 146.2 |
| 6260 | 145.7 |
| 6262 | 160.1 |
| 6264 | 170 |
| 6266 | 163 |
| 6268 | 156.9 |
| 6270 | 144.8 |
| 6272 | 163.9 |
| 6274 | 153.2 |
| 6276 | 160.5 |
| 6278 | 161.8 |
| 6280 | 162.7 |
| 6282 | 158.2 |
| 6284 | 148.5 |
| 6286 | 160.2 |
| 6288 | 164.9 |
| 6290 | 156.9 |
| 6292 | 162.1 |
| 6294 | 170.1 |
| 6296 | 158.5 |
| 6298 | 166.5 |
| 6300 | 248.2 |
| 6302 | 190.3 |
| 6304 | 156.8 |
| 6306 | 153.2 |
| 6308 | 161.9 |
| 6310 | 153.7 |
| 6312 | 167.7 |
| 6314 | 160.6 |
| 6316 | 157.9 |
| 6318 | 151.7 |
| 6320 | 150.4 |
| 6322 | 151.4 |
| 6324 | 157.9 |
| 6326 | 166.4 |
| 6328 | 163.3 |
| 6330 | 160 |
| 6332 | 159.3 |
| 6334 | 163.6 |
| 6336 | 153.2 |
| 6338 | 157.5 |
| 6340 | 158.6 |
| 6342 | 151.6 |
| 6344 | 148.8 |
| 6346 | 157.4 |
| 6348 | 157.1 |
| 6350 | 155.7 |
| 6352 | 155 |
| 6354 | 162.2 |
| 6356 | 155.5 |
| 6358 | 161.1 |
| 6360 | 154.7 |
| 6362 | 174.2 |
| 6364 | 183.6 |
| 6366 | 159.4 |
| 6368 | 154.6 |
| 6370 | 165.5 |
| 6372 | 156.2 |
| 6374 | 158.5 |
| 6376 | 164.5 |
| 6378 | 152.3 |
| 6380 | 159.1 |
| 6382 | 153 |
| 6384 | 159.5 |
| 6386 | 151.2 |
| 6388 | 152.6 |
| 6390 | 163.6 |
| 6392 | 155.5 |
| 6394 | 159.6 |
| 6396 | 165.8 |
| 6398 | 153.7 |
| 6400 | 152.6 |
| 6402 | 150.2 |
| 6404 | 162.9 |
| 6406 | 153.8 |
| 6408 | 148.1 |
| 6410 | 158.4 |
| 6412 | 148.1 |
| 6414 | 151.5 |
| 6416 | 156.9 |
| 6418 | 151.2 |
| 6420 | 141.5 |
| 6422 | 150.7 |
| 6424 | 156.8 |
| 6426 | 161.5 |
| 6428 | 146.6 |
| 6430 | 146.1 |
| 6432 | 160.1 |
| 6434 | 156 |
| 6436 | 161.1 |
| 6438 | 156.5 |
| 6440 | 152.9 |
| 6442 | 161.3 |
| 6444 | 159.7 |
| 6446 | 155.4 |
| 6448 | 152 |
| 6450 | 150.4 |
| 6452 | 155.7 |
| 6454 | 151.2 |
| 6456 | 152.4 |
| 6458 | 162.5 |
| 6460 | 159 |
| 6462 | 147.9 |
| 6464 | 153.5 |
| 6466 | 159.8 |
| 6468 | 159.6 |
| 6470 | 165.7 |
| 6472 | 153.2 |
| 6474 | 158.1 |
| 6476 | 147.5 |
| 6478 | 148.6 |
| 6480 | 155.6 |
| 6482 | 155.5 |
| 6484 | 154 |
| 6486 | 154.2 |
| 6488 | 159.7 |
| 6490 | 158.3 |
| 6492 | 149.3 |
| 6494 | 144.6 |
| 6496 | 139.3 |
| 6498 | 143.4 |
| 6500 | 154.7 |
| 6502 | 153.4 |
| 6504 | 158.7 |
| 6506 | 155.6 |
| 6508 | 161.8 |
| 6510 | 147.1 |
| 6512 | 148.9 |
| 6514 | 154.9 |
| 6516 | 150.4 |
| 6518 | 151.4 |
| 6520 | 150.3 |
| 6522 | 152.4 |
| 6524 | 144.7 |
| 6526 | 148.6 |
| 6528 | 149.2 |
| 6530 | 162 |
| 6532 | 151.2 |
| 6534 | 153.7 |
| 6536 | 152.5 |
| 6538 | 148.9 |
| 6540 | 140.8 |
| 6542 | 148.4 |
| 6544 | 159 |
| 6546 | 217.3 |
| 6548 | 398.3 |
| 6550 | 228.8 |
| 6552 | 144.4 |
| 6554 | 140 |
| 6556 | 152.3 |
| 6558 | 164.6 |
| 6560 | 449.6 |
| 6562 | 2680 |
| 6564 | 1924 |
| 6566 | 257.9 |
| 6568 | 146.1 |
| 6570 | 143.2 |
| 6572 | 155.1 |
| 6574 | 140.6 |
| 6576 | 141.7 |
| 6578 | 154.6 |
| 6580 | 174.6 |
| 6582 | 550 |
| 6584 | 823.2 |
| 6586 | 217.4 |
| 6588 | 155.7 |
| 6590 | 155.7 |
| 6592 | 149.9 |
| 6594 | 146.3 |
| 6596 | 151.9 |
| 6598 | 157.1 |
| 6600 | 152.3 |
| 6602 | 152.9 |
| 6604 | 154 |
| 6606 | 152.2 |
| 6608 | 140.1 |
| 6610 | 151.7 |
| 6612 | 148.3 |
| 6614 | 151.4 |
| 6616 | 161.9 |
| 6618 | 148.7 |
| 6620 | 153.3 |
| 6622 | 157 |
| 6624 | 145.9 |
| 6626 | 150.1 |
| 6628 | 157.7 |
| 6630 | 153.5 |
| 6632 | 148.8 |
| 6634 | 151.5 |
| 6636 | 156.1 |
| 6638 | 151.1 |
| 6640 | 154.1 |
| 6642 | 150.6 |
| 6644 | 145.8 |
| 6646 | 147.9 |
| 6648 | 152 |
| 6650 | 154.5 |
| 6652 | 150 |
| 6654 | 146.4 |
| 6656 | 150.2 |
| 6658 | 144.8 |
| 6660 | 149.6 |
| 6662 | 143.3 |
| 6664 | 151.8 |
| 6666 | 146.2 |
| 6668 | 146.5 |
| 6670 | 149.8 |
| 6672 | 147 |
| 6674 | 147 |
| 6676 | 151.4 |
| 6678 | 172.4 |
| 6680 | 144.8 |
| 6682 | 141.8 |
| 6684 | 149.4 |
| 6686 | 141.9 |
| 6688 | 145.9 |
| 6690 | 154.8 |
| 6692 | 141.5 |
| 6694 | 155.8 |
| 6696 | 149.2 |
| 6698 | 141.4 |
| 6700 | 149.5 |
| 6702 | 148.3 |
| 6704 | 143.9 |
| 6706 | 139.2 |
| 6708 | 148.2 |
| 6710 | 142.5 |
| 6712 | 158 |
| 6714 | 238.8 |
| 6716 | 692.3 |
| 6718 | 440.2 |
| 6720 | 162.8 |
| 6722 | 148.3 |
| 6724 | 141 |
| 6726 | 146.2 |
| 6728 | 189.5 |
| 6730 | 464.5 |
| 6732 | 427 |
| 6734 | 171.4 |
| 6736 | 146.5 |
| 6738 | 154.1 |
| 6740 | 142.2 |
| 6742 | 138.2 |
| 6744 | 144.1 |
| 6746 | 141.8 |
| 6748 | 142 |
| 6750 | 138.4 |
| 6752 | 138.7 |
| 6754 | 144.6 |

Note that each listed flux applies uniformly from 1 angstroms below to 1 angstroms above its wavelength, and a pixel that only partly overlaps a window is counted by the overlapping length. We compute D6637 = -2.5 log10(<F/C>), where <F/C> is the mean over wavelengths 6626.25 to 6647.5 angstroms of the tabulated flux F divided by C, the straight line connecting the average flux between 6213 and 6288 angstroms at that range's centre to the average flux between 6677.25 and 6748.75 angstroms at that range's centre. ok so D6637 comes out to 0.22 mag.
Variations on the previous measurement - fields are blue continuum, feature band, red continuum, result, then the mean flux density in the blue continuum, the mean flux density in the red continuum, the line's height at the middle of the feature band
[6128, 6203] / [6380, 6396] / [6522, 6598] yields 0.50 mag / 161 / 315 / 248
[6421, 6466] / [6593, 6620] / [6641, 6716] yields 0.04 mag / 155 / 158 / 157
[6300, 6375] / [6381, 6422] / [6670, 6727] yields 0.07 mag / 161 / 181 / 164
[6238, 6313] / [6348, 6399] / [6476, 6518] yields -0.02 mag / 161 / 152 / 157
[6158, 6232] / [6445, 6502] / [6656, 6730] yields 0.11 mag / 160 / 179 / 171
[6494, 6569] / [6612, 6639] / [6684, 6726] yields 0.47 mag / 287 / 192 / 235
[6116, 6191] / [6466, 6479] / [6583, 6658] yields 0.08 mag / 162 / 171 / 168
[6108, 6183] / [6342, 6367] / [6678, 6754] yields 0.08 mag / 163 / 188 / 172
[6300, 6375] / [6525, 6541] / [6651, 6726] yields 0.11 mag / 161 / 173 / 168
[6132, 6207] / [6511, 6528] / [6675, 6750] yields 0.19 mag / 161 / 190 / 180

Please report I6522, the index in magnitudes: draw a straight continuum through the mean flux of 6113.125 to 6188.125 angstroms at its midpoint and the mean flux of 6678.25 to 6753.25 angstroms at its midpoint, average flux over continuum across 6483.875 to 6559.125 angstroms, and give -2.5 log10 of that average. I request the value 0.11 mag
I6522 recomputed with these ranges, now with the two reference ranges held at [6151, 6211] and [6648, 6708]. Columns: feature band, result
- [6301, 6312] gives -0.04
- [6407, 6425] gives 0.02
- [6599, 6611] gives 0.00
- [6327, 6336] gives -0.03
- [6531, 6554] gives -0.21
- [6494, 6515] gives 0.01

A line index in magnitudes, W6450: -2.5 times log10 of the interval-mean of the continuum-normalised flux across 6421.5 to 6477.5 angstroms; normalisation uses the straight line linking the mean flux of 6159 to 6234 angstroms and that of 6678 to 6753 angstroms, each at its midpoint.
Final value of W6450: 0.12 mag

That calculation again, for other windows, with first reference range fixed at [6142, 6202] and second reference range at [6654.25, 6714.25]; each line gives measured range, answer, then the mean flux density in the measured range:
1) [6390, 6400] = -0.015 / 159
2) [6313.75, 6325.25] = 0.022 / 155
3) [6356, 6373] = -0.042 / 163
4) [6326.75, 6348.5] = 0.001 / 157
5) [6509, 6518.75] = 0.023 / 151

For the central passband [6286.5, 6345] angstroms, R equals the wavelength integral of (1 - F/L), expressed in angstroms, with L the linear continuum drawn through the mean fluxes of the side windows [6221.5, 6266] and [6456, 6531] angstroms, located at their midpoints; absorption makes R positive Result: -3.1 angstroms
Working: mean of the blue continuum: 155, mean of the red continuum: 153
